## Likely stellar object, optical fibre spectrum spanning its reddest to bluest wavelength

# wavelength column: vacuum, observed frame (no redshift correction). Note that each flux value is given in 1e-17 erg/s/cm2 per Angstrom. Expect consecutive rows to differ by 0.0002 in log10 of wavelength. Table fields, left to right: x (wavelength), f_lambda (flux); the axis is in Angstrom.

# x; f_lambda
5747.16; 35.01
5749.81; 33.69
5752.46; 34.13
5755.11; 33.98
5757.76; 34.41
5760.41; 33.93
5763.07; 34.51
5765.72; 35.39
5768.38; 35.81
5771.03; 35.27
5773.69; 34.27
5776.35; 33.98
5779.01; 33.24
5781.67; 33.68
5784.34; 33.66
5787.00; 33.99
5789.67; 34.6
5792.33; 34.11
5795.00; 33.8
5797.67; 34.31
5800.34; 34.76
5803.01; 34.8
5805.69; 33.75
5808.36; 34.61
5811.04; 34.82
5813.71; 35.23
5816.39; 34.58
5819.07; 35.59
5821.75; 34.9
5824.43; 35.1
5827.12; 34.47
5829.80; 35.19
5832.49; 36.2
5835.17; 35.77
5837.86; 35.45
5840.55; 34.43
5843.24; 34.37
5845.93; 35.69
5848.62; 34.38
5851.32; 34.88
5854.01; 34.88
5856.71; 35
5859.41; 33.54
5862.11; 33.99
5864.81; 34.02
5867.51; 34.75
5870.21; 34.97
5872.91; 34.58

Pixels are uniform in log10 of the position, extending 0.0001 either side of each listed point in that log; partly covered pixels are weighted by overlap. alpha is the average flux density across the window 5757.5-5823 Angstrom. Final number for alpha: 34.5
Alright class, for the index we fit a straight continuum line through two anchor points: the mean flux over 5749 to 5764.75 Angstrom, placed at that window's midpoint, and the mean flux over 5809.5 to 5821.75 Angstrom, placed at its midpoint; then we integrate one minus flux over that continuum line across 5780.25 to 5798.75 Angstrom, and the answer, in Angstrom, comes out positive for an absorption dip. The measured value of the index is 0.3 Angstrom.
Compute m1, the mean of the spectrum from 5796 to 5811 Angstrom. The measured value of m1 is 34.5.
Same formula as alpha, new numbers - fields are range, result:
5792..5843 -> 34.8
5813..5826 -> 35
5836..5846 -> 34.9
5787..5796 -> 34.2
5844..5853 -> 35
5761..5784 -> 34.5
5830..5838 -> 35.8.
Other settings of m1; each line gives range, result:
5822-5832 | 35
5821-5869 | 34.8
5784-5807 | 34.2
